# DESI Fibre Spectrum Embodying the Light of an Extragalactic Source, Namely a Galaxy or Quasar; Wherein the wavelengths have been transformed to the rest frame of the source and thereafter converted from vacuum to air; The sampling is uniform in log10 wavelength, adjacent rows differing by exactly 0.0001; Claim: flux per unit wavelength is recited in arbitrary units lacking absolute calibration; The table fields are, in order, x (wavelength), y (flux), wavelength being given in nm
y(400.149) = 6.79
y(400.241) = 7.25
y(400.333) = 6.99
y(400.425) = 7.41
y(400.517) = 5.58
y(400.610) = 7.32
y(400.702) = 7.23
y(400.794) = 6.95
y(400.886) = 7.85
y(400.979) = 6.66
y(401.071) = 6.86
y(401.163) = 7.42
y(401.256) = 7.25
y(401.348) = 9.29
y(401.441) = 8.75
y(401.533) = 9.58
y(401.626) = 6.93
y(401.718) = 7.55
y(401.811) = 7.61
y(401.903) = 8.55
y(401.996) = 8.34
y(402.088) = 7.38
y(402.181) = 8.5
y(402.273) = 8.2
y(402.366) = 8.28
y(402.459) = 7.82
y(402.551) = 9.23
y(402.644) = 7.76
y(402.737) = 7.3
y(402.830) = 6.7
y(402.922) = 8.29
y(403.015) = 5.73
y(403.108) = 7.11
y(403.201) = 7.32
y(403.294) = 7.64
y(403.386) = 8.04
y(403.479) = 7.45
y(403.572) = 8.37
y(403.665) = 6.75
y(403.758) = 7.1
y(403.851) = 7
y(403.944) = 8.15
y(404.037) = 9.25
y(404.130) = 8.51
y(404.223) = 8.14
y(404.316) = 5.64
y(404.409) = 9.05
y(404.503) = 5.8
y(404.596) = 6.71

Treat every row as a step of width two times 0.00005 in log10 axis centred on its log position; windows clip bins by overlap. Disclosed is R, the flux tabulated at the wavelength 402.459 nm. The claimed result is 7.82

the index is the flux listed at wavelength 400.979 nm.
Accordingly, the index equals 6.66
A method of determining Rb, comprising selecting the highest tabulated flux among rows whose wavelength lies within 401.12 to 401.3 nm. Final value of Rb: 7.42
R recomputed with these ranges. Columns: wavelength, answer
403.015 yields 5.73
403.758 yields 7.1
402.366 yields 8.28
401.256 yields 7.25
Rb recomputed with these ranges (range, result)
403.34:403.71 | 8.37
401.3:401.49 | 9.29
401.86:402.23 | 8.55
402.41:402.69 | 9.23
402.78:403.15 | 8.29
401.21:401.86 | 9.58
